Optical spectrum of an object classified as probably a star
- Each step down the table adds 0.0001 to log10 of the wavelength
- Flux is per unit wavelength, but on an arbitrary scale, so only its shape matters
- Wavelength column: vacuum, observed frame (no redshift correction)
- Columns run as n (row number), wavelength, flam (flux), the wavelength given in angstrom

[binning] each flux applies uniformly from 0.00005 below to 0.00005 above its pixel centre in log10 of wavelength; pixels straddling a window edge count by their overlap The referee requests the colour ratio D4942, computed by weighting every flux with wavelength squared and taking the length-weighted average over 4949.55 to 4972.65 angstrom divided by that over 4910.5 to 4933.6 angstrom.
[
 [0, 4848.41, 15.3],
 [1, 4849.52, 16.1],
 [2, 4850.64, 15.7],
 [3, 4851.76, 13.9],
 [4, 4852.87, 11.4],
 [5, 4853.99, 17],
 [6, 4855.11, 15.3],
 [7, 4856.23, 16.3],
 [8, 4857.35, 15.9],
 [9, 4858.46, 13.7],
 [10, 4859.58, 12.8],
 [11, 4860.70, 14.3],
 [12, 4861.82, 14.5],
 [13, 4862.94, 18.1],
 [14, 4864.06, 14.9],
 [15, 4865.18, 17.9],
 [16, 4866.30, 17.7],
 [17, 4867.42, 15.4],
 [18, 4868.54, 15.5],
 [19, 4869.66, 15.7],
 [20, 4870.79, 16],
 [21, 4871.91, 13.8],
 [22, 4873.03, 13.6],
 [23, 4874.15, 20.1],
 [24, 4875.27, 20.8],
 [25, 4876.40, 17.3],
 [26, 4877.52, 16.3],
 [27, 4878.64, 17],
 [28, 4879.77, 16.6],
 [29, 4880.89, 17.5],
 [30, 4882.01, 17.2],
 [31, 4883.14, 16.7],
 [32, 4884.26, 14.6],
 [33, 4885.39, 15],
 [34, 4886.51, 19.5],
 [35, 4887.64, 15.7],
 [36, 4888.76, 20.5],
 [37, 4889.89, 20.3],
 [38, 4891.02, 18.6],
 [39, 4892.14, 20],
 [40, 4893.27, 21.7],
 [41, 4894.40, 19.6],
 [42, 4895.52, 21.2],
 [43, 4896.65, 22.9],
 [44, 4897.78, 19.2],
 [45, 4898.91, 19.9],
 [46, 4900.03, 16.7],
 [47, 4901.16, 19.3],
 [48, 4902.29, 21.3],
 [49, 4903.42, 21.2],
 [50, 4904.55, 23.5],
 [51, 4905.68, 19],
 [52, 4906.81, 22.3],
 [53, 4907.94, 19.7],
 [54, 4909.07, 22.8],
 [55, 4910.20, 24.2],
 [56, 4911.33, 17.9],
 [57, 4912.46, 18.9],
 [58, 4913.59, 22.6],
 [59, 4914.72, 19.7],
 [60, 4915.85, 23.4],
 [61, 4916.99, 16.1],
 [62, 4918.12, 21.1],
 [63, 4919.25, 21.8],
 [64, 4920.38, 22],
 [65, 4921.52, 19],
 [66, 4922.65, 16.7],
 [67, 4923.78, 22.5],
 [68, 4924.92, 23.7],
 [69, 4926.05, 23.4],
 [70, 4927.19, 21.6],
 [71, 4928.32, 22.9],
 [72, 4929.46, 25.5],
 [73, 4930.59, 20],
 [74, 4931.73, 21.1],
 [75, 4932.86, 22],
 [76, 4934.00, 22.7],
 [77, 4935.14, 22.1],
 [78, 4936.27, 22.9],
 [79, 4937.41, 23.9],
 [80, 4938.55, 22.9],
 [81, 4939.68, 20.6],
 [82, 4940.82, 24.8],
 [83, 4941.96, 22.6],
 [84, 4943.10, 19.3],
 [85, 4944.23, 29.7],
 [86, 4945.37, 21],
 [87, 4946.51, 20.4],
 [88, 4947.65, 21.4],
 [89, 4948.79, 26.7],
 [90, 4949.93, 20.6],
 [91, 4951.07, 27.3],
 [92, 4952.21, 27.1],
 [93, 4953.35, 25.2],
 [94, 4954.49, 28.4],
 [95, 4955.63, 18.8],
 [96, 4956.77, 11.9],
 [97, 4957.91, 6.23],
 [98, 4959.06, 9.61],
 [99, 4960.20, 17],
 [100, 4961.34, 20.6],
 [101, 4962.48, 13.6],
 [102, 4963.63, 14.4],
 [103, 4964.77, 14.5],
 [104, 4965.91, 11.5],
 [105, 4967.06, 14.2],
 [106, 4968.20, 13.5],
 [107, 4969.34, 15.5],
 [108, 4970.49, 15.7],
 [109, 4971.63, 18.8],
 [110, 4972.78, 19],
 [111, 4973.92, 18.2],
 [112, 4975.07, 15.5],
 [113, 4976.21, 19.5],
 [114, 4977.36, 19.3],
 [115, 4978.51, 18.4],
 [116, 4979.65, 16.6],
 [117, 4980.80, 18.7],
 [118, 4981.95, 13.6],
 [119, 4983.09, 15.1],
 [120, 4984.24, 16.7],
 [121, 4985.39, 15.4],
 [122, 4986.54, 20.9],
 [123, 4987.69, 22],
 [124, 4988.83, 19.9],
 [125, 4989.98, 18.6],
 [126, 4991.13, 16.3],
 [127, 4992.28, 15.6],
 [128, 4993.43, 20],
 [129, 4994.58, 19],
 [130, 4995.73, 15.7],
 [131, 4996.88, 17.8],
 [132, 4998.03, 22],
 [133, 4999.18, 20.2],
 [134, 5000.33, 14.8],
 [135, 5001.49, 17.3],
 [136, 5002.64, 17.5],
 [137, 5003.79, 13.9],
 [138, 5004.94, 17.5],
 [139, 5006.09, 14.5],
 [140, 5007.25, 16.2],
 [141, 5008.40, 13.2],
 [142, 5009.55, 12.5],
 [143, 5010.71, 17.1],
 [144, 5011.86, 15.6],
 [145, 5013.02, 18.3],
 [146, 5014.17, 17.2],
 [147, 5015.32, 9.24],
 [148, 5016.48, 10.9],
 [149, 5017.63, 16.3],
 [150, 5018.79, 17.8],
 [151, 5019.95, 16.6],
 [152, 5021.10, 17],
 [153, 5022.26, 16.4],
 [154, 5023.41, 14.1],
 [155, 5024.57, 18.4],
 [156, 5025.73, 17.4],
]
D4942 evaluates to 0.8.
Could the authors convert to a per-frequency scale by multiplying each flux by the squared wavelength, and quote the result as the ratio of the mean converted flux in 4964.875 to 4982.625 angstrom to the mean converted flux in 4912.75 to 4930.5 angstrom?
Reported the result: 0.8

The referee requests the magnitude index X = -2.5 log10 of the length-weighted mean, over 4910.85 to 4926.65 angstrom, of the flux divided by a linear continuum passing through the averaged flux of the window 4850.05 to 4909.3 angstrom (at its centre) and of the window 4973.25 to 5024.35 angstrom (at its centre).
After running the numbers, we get -0.19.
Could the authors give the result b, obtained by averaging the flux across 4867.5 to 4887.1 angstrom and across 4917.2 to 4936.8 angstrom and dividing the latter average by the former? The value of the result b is 1.31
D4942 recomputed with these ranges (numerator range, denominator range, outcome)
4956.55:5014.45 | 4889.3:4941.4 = 0.80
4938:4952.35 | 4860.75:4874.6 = 1.50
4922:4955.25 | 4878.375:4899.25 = 1.26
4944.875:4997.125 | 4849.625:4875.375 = 1.20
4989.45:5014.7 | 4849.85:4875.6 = 1.14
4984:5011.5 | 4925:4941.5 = 0.78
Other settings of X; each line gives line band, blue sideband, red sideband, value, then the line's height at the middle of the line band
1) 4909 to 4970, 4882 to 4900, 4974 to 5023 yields -0.13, 18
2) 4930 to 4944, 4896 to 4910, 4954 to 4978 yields -0.22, 18.2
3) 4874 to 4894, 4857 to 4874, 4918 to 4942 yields -0.04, 17.3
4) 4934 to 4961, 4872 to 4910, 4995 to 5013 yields -0.20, 17.7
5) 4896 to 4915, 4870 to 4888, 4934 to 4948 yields -0.08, 19.3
